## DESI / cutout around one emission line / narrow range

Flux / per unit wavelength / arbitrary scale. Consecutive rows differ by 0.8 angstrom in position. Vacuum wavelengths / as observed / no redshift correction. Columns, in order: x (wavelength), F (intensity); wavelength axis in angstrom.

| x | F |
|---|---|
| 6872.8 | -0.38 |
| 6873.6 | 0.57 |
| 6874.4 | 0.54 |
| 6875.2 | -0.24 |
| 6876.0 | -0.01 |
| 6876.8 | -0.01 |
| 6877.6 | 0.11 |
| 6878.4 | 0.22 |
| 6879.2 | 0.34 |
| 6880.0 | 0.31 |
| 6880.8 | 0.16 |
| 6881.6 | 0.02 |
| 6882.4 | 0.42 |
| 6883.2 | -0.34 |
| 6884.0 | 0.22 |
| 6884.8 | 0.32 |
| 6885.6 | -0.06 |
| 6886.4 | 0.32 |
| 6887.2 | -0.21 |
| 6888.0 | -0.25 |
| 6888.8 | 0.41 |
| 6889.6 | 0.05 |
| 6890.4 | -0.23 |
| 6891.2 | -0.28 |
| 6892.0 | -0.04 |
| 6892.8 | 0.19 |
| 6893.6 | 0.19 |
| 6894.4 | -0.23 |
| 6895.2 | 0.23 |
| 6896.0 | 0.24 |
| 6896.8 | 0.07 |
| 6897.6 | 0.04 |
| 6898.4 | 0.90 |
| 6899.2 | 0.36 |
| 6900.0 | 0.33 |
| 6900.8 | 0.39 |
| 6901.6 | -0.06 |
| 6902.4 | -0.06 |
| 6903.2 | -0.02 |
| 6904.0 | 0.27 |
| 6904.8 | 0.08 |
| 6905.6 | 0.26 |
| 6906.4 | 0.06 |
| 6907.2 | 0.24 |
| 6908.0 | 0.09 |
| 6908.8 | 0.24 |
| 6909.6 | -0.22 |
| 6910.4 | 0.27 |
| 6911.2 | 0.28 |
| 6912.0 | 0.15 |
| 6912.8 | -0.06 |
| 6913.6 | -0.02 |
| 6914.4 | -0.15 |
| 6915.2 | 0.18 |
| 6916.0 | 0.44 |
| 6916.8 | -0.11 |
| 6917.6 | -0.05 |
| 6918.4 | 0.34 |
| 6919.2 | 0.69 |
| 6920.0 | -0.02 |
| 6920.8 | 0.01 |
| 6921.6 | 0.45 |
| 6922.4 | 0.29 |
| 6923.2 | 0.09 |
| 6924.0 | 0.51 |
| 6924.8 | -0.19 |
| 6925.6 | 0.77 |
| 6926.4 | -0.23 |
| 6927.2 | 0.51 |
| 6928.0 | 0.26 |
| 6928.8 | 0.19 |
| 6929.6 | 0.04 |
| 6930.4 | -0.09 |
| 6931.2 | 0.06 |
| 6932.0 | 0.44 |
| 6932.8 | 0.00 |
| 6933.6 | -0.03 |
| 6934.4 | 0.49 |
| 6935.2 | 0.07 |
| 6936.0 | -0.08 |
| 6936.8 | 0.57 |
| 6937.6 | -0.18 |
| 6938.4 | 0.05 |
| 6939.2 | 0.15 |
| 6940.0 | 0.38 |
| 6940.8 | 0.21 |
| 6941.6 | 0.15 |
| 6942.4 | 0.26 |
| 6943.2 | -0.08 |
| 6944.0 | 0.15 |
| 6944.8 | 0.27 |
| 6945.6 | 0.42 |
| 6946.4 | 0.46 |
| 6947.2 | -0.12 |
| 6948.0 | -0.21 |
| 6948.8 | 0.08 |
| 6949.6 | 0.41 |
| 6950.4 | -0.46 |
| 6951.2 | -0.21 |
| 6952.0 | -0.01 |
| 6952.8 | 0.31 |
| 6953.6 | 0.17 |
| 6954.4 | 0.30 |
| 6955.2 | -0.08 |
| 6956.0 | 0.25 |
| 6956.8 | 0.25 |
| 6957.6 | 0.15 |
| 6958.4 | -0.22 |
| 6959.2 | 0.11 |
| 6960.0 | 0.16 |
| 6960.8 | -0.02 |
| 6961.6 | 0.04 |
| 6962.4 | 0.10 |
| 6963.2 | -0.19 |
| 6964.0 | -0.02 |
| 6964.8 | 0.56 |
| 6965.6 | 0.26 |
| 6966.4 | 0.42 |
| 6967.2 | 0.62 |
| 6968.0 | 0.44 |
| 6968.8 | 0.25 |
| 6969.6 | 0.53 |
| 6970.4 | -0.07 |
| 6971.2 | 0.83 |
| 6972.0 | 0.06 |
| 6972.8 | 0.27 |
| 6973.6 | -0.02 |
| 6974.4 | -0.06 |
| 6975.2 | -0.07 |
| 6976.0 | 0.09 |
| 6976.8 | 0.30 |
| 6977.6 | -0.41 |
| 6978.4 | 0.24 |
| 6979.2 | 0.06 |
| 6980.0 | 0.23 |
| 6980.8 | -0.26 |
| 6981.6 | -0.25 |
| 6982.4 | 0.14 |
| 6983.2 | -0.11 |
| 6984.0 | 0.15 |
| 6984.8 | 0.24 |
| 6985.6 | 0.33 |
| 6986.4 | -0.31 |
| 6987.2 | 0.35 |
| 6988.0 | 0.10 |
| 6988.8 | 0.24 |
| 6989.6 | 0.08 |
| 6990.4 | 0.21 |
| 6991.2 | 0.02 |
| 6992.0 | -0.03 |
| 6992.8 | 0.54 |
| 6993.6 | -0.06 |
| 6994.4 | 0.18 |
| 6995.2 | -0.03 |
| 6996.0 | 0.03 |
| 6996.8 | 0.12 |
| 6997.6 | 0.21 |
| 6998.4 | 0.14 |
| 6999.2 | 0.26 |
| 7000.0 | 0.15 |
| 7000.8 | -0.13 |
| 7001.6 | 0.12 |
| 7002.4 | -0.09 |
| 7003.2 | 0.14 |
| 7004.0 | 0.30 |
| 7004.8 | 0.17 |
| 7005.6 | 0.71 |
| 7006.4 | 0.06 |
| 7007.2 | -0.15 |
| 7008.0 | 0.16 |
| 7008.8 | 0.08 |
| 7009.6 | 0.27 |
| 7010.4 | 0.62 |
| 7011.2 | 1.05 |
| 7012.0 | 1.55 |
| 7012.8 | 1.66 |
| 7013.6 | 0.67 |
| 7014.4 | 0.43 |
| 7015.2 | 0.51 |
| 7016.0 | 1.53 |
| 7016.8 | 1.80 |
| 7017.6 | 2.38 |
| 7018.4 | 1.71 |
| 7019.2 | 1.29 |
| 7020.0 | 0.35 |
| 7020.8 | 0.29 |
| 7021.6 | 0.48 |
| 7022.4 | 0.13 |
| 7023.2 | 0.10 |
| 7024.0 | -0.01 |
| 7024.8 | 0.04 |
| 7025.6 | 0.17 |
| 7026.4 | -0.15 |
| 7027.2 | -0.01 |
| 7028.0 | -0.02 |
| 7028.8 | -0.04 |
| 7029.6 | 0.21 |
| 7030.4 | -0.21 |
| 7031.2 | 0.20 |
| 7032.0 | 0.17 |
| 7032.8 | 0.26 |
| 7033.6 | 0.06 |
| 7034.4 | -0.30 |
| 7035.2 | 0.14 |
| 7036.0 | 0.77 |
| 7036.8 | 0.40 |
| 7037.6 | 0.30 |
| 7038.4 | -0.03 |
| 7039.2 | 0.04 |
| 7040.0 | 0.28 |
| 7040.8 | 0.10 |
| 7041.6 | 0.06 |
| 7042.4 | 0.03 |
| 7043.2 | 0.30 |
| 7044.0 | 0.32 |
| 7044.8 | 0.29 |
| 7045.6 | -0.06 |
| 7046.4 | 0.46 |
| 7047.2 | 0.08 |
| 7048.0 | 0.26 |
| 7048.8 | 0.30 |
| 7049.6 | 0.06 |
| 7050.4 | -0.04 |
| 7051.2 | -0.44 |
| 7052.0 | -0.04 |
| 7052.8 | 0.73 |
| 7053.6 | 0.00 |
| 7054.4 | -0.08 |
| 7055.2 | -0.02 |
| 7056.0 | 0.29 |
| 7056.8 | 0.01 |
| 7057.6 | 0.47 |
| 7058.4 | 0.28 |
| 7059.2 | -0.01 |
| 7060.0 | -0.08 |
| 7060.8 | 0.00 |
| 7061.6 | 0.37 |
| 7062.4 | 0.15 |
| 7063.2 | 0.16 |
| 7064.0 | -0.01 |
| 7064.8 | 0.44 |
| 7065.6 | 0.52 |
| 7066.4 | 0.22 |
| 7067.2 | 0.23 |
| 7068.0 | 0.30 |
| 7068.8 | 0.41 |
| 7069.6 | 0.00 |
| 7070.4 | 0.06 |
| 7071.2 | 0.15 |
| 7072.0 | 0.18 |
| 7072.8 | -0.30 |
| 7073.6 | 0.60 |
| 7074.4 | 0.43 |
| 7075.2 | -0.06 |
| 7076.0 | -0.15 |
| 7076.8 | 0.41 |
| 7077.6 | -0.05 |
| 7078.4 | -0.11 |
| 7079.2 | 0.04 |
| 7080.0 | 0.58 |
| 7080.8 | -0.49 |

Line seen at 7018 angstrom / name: [O II]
